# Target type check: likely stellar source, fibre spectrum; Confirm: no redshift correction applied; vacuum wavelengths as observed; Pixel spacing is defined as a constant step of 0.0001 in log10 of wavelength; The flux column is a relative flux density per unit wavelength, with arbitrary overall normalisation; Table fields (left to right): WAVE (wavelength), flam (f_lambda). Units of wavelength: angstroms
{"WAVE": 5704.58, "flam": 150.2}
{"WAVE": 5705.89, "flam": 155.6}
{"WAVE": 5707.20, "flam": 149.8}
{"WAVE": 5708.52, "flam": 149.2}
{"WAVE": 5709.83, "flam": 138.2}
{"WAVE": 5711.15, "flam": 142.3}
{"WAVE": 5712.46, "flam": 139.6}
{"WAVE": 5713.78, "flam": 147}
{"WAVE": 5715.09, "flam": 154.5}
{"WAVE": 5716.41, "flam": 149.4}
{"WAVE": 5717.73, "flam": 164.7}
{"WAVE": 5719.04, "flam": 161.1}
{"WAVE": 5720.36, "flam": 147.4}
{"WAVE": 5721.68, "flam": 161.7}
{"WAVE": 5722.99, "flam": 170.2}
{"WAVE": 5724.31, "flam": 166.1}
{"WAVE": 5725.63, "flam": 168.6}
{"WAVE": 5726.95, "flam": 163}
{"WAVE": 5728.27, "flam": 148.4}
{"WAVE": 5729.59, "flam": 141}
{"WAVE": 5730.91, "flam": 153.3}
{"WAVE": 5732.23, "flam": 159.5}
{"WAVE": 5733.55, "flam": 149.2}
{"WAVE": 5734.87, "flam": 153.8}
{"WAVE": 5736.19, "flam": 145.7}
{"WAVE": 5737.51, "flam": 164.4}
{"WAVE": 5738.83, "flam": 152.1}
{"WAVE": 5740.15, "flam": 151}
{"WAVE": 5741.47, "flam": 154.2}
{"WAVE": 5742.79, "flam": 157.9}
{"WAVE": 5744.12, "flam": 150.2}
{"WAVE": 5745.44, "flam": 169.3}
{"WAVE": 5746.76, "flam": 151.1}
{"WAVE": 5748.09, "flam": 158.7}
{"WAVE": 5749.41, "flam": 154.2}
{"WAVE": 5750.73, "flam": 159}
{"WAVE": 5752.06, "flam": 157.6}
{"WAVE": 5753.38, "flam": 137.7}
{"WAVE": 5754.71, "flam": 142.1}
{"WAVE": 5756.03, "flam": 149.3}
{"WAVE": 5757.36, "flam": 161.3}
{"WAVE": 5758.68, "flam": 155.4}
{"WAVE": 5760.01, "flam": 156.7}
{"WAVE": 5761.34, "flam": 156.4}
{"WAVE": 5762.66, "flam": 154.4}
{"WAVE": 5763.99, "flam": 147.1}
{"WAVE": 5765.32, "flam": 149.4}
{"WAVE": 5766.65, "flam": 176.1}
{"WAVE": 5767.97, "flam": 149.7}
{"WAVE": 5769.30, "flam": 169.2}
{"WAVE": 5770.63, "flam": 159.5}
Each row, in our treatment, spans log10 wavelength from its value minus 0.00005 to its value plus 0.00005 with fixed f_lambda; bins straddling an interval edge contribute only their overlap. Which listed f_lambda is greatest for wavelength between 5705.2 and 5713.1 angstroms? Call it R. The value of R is 155.6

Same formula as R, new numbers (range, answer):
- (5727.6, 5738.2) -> 164.4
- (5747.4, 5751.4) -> 159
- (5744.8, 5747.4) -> 169.3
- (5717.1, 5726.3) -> 170.2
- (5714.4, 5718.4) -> 164.7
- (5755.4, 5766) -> 161.3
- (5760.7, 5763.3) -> 156.4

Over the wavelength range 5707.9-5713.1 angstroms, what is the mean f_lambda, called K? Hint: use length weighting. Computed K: 142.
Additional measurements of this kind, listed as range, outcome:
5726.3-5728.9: 156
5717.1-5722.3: 159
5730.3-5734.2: 154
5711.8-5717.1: 148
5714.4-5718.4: 156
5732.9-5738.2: 153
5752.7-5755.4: 140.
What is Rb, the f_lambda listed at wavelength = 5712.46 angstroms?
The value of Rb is 139.6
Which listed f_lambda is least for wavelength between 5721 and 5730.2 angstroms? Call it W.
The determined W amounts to 141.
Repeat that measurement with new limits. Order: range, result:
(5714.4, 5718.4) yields 149.4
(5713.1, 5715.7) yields 147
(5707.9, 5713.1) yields 138.2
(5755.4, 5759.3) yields 149.3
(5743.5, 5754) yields 137.7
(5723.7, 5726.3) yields 166.1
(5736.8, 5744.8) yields 150.2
